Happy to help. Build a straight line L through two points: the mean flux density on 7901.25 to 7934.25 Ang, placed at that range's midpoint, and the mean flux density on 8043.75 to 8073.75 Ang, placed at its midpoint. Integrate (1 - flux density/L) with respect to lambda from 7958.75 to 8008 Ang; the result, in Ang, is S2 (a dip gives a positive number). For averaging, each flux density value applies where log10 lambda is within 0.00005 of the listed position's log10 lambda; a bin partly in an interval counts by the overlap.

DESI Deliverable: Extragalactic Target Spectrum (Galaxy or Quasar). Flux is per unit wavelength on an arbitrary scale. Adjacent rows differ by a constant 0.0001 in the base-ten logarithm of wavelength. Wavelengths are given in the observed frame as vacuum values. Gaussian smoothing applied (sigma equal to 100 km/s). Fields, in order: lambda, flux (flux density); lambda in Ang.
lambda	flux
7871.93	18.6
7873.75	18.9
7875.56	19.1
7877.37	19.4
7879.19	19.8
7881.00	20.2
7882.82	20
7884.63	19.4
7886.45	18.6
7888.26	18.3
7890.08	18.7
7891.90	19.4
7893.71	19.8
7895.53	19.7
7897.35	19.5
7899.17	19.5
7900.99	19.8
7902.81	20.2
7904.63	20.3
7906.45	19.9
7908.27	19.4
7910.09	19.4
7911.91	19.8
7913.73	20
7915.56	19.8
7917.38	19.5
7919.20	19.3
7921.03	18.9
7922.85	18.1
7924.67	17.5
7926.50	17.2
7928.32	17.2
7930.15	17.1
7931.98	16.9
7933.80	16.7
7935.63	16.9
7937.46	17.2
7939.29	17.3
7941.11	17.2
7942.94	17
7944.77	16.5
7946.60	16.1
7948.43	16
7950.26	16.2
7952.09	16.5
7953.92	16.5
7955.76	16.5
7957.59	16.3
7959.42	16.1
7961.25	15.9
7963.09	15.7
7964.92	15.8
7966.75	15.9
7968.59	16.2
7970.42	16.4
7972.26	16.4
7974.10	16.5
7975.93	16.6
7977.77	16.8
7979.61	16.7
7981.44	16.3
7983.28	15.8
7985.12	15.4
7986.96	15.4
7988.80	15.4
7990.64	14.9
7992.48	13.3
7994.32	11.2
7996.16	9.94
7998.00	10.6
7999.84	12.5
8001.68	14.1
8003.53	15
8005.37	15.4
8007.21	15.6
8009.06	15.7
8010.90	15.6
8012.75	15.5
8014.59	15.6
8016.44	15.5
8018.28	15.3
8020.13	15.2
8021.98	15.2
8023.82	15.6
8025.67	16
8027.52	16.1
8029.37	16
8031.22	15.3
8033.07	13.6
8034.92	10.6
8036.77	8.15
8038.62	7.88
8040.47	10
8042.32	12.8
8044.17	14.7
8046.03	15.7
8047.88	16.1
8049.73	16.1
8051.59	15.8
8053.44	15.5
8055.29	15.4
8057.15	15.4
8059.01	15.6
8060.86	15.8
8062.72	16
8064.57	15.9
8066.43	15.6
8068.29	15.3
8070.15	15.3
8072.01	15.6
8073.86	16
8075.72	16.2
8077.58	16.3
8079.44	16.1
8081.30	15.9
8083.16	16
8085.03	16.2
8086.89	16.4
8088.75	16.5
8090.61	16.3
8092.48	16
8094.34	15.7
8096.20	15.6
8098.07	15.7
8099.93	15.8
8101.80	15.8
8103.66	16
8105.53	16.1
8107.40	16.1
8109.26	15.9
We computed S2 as 6.6 Ang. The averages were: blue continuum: 18.8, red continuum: 15.6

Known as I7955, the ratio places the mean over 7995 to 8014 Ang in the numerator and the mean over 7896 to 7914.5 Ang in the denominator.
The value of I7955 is 0.7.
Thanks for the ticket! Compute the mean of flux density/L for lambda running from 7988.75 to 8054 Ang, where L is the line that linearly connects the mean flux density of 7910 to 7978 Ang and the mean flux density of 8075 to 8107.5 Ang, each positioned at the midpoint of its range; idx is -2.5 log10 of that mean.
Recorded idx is 0.18 mag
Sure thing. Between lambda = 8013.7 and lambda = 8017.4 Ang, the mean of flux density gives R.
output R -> 15.6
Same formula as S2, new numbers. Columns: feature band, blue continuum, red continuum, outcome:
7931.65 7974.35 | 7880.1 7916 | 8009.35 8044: 1.8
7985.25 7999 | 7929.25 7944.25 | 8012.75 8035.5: 2.4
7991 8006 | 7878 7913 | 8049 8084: 3.9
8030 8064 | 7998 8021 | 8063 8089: 3.4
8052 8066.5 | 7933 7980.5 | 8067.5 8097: 0.4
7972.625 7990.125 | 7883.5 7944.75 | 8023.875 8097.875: 0.9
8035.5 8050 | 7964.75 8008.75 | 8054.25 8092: 2.9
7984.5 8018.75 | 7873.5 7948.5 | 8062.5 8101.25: 5.8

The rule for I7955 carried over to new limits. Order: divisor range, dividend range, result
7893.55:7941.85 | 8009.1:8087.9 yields 0.80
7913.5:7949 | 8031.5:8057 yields 0.76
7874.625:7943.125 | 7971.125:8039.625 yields 0.77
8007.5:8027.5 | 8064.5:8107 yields 1.02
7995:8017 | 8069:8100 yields 1.13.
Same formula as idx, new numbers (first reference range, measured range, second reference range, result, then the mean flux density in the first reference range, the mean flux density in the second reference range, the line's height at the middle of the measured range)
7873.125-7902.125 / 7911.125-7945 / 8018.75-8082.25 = 0.021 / 19.4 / 14.8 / 18.3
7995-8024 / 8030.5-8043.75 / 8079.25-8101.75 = 0.310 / 14.5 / 16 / 15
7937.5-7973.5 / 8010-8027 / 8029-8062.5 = -0.062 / 16.4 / 13.9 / 14.7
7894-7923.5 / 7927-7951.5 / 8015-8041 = 0.080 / 19.6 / 13.7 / 18.1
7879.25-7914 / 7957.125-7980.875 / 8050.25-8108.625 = 0.117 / 19.6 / 15.9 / 18.1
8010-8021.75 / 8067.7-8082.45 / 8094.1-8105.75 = -0.011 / 15.4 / 15.8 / 15.7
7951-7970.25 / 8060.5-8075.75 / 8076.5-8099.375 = 0.024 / 16.2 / 16.1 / 16.1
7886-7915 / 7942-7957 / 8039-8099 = 0.122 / 19.5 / 15.5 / 18.4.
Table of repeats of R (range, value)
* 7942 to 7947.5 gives 16.5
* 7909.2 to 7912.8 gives 19.6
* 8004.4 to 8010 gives 15.6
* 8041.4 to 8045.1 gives 13.7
